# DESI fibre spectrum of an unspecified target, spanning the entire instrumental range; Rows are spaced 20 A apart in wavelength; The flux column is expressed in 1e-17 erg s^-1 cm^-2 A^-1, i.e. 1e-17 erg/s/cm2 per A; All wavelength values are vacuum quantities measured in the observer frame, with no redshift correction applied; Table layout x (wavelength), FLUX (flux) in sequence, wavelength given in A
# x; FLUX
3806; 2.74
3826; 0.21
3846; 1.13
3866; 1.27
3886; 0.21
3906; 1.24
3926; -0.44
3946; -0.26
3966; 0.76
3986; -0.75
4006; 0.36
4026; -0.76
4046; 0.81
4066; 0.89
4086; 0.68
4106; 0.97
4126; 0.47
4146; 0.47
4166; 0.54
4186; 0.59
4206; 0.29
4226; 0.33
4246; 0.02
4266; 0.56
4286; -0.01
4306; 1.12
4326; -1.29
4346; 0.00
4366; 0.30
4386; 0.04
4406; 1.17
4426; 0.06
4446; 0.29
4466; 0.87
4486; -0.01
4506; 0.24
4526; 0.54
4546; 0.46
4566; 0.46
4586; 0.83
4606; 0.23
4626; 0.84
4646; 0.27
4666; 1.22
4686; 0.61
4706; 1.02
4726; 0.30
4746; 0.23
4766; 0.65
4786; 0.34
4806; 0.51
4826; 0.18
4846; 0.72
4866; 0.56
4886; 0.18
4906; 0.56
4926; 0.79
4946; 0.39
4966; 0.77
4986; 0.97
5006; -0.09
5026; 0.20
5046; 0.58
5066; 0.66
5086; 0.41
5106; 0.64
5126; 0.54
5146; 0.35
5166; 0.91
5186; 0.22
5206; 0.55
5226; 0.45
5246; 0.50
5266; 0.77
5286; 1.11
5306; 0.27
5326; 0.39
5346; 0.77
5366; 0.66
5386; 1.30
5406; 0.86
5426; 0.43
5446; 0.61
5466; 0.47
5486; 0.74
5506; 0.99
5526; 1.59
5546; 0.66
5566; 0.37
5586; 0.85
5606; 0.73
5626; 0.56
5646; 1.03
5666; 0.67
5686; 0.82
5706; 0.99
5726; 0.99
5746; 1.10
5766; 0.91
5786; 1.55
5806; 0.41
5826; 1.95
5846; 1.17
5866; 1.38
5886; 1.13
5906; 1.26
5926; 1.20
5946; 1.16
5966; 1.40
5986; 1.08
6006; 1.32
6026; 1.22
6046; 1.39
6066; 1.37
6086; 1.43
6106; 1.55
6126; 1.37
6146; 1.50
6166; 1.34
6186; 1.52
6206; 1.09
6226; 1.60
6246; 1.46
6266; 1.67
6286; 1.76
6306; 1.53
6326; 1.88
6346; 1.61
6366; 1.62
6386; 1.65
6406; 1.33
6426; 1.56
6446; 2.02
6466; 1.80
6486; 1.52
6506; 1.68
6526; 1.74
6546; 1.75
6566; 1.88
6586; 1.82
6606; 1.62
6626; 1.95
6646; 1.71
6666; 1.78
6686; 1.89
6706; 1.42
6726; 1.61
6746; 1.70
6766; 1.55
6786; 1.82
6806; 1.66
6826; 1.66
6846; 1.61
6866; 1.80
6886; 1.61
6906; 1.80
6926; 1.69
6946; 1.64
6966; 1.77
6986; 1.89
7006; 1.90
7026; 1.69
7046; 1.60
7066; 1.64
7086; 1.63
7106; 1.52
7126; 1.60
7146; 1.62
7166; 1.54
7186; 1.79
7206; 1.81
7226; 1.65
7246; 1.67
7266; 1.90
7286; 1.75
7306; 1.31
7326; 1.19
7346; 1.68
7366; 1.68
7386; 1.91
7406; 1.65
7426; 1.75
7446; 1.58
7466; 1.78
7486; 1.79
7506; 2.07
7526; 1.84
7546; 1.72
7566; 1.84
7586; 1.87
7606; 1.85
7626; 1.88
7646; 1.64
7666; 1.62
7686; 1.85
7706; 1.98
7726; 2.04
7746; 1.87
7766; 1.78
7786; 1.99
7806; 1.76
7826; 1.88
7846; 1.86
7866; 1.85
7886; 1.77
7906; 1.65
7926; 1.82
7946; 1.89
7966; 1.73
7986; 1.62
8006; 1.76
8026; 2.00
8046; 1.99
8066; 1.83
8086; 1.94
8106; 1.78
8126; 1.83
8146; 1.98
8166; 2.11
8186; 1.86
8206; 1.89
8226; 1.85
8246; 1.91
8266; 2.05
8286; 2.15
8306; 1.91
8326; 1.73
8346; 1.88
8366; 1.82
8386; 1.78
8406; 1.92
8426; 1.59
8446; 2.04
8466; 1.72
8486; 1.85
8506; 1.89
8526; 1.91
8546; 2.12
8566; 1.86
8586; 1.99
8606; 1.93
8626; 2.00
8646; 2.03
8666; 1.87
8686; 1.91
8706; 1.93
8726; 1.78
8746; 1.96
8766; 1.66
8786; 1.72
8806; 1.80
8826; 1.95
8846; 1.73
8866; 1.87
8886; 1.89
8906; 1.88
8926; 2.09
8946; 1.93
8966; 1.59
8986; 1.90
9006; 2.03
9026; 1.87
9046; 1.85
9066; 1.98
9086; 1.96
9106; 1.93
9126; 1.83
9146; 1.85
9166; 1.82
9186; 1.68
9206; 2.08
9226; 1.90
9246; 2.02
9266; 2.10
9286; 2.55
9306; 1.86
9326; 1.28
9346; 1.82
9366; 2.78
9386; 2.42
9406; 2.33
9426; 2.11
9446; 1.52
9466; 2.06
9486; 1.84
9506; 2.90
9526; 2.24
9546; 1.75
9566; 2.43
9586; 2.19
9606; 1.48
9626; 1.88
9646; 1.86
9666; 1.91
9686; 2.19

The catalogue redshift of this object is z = 0.414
